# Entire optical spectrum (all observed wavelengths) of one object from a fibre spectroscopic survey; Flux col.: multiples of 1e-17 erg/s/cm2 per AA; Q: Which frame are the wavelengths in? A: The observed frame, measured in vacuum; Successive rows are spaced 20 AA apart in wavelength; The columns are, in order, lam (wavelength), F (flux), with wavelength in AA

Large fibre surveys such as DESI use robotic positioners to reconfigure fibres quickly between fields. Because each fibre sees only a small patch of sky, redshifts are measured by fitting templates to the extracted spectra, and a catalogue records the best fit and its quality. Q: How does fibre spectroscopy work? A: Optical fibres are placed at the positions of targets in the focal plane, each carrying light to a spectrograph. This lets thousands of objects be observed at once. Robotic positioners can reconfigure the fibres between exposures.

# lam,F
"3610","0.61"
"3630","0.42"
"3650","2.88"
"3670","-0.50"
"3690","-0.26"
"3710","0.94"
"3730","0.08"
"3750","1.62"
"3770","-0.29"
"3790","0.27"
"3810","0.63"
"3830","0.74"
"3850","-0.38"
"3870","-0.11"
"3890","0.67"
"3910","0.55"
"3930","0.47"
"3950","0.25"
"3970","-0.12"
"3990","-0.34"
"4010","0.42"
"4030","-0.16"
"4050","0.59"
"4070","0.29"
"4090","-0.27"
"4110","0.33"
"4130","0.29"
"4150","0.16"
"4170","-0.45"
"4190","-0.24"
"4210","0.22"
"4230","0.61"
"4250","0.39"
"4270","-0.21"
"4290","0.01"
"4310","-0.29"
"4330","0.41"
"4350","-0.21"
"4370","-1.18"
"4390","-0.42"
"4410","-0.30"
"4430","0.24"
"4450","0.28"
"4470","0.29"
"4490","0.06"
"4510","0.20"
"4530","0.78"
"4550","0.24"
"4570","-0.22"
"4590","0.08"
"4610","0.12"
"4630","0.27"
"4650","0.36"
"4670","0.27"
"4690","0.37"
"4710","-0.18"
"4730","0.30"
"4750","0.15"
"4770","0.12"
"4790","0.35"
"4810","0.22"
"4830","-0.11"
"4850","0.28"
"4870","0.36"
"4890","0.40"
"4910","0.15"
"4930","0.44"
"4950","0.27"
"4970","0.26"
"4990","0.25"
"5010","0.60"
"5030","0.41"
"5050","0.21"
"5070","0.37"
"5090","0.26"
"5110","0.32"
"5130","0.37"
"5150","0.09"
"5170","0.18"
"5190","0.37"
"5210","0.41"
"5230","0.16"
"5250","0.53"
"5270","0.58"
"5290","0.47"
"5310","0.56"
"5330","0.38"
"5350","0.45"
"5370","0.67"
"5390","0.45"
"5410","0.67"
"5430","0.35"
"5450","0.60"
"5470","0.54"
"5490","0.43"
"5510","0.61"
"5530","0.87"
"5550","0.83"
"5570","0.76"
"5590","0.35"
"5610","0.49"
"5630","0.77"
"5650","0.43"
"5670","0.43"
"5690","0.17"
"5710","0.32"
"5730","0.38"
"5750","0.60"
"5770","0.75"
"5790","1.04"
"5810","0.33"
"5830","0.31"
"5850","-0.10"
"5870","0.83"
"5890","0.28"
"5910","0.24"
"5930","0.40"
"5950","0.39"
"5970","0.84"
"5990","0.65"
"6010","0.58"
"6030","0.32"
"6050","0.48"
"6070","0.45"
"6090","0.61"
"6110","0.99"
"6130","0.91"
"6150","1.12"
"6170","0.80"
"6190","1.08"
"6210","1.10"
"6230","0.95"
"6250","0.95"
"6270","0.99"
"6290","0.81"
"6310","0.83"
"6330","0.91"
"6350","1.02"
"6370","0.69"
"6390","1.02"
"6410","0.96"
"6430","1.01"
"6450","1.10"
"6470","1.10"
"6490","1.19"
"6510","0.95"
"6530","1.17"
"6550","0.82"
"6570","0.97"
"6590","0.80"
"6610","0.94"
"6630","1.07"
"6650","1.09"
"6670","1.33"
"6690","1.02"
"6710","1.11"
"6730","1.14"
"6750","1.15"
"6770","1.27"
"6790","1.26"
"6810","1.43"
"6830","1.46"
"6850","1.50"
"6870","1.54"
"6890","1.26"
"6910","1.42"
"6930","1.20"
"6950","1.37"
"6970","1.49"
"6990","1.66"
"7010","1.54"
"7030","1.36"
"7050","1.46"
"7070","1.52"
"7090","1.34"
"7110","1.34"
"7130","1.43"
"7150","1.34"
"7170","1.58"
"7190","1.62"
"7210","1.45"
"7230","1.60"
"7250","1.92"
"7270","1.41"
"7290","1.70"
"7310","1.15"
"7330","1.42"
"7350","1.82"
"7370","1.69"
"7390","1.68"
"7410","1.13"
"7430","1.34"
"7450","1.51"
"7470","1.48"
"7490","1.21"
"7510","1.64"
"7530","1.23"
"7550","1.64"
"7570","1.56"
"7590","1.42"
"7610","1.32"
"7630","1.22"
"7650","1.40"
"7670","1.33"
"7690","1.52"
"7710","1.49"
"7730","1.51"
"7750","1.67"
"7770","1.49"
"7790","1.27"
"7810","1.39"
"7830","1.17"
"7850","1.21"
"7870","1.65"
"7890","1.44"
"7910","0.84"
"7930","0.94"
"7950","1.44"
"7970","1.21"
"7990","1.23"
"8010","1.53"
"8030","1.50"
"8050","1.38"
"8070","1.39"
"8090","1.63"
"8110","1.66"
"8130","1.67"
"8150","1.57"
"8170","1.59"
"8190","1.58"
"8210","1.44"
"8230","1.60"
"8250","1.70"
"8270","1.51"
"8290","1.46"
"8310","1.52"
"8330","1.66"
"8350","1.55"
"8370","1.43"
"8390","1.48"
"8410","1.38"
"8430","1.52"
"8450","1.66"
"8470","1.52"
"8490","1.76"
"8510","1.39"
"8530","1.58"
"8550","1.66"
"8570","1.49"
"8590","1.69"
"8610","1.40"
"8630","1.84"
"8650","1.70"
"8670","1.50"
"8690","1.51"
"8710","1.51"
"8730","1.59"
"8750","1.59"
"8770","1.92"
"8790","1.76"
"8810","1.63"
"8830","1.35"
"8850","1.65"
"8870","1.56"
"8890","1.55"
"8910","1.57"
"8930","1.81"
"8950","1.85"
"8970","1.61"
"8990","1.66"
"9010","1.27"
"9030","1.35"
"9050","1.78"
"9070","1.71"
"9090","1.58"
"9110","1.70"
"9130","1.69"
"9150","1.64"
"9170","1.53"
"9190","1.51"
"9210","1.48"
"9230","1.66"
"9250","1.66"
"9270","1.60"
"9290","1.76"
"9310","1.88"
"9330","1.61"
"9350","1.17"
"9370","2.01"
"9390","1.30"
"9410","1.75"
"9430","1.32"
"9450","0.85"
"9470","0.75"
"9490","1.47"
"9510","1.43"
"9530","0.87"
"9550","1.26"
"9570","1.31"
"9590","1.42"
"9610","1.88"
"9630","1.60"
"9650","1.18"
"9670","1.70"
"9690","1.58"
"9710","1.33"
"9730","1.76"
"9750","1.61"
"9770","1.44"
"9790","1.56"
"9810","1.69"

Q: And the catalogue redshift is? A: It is 0.53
